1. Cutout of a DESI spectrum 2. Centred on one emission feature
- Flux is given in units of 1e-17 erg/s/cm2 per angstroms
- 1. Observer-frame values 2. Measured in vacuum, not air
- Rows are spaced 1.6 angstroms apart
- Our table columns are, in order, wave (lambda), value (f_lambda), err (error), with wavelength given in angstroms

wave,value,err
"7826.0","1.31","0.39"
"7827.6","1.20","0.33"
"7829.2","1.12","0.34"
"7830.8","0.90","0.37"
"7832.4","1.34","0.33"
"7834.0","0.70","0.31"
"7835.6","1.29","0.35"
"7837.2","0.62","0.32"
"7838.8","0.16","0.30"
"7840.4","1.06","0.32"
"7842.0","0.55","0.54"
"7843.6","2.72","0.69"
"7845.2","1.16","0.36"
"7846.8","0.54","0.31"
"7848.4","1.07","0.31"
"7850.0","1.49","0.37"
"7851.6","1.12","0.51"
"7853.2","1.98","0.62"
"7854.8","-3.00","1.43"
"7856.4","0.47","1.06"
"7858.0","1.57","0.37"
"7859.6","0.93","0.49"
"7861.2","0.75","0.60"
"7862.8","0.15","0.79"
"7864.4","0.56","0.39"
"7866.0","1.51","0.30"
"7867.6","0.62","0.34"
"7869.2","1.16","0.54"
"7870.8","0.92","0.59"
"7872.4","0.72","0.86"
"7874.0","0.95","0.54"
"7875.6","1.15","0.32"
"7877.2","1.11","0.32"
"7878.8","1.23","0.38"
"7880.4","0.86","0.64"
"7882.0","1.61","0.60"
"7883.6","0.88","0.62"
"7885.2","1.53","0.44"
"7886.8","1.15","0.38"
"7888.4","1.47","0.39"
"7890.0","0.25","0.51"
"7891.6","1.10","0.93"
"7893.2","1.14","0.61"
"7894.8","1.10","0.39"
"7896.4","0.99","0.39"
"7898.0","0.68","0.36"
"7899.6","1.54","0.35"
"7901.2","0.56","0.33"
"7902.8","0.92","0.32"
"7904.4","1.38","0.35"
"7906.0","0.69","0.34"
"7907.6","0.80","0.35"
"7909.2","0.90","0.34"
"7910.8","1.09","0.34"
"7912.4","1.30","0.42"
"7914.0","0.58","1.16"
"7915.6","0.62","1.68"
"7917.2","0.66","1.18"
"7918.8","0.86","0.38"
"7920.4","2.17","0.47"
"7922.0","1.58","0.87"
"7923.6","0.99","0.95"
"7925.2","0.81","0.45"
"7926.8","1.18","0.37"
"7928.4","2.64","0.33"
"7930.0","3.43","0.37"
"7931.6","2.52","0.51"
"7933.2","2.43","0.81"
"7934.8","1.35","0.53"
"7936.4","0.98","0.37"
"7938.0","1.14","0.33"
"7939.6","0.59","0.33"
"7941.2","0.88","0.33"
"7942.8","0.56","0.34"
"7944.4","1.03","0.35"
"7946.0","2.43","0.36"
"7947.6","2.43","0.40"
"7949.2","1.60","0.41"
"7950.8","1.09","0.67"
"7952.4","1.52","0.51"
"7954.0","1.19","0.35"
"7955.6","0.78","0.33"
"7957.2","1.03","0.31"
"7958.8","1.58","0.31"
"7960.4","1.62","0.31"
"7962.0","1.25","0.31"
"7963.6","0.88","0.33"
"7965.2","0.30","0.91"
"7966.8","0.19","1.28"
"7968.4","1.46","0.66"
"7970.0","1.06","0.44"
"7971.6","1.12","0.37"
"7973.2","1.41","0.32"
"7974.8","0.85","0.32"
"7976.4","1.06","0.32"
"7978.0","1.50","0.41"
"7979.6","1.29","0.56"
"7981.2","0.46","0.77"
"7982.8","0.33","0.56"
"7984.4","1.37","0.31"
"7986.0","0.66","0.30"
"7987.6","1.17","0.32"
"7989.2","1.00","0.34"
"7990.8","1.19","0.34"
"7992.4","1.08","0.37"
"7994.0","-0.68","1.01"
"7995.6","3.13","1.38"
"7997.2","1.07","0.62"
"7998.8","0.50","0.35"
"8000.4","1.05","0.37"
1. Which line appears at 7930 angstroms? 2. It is [S II] 6716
